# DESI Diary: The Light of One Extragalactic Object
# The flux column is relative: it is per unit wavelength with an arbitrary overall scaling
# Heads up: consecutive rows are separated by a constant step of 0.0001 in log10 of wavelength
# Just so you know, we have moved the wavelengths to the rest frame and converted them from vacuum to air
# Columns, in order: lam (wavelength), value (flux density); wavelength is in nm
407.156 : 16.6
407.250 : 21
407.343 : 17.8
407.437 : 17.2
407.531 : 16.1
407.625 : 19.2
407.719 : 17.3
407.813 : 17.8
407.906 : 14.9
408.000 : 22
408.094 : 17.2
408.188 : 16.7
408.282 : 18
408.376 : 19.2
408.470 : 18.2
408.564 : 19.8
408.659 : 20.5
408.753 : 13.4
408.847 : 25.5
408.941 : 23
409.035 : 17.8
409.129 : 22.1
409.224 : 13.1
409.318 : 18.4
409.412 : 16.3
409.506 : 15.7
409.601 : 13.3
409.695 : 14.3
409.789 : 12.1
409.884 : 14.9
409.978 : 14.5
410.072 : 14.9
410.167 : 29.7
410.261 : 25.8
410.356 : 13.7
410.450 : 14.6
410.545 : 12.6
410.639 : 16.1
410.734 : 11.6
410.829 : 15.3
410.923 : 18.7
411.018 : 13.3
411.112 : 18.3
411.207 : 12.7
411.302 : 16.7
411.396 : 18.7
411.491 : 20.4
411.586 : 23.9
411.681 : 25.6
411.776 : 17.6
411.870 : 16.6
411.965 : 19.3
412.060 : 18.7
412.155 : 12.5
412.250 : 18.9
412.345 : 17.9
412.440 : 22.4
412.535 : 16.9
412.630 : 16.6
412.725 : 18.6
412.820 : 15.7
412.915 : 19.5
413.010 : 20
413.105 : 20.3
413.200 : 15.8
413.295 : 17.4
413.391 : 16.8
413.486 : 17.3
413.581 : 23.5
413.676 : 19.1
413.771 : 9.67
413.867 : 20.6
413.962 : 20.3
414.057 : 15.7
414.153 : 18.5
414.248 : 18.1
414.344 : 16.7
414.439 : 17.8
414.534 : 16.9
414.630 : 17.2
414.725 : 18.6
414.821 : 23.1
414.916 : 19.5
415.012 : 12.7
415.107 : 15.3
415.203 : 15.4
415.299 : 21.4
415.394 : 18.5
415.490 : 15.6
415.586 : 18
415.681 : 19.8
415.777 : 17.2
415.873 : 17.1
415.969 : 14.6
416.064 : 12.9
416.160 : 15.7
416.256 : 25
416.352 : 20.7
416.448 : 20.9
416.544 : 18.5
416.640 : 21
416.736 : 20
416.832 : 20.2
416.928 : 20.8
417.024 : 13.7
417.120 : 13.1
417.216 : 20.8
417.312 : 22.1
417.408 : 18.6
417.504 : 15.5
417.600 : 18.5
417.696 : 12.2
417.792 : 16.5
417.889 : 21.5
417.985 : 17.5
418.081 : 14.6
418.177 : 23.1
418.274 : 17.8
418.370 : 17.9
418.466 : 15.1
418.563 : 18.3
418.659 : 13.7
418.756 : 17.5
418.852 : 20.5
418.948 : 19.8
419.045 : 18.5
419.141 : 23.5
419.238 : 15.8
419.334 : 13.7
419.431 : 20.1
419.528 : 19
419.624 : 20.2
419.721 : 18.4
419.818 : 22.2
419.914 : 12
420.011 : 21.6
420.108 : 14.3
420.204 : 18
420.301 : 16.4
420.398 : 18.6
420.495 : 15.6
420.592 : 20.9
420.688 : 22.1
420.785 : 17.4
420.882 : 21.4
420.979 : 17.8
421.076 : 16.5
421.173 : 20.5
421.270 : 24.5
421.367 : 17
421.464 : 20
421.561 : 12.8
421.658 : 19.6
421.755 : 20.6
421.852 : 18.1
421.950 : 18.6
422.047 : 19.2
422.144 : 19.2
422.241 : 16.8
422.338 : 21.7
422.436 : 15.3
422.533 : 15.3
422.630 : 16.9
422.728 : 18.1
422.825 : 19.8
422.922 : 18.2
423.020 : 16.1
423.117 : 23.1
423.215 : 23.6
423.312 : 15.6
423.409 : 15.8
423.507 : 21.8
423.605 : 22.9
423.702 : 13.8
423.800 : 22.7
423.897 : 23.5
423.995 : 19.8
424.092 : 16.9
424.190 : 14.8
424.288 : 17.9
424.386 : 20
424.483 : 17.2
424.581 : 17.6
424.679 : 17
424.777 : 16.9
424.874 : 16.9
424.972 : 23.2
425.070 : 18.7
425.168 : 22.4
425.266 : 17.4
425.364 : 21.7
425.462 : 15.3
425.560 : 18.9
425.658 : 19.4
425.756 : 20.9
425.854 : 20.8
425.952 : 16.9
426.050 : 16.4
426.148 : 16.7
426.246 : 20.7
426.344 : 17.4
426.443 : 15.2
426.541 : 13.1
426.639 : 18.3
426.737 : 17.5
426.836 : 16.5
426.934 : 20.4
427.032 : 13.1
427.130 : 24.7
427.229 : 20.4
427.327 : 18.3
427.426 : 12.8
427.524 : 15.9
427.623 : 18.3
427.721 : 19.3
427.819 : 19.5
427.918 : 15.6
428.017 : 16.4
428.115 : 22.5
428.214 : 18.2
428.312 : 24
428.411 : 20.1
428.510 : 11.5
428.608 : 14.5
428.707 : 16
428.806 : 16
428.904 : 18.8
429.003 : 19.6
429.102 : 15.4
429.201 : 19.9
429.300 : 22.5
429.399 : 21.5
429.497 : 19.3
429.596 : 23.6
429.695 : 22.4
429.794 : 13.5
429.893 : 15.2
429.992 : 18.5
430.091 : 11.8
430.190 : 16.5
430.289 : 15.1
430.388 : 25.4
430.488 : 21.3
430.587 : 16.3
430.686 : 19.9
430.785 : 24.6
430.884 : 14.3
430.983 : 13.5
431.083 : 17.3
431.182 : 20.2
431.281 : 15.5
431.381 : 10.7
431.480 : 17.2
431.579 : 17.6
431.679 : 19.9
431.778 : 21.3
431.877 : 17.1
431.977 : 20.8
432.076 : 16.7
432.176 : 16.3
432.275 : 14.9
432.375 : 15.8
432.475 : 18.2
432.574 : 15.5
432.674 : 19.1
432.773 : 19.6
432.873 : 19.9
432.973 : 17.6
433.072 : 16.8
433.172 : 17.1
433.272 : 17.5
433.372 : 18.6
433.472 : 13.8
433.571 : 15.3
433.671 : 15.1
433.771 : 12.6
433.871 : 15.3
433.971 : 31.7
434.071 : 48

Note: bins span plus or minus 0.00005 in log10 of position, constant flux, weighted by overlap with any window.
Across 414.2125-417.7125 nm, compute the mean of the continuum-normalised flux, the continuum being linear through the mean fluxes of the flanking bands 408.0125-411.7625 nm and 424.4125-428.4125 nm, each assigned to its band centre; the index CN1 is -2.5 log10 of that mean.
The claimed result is -0.01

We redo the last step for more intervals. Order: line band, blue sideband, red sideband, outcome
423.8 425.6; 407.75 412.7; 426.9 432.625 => -0.054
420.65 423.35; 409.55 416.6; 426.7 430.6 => -0.047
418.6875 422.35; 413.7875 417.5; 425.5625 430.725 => -0.030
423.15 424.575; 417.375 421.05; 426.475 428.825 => -0.071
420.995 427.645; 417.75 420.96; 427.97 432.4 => -0.017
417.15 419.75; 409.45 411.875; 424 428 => -0.038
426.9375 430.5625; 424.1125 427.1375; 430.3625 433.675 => -0.024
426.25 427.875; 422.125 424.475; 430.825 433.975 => 0.025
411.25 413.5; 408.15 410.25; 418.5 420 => -0.028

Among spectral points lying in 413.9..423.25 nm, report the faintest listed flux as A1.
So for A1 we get 12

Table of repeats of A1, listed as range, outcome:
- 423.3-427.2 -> 13.1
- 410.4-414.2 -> 9.67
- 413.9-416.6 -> 12.7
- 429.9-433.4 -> 10.7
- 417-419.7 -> 12.2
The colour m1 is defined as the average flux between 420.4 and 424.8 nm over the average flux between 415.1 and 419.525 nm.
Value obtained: 1.04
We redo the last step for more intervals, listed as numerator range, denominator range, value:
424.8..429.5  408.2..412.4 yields 1.04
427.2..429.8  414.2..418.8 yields 1.03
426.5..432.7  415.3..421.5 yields 0.98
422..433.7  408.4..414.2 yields 1.02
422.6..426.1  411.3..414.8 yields 1.03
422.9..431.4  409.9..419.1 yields 1.02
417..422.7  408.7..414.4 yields 1.03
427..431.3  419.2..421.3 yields 0.99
